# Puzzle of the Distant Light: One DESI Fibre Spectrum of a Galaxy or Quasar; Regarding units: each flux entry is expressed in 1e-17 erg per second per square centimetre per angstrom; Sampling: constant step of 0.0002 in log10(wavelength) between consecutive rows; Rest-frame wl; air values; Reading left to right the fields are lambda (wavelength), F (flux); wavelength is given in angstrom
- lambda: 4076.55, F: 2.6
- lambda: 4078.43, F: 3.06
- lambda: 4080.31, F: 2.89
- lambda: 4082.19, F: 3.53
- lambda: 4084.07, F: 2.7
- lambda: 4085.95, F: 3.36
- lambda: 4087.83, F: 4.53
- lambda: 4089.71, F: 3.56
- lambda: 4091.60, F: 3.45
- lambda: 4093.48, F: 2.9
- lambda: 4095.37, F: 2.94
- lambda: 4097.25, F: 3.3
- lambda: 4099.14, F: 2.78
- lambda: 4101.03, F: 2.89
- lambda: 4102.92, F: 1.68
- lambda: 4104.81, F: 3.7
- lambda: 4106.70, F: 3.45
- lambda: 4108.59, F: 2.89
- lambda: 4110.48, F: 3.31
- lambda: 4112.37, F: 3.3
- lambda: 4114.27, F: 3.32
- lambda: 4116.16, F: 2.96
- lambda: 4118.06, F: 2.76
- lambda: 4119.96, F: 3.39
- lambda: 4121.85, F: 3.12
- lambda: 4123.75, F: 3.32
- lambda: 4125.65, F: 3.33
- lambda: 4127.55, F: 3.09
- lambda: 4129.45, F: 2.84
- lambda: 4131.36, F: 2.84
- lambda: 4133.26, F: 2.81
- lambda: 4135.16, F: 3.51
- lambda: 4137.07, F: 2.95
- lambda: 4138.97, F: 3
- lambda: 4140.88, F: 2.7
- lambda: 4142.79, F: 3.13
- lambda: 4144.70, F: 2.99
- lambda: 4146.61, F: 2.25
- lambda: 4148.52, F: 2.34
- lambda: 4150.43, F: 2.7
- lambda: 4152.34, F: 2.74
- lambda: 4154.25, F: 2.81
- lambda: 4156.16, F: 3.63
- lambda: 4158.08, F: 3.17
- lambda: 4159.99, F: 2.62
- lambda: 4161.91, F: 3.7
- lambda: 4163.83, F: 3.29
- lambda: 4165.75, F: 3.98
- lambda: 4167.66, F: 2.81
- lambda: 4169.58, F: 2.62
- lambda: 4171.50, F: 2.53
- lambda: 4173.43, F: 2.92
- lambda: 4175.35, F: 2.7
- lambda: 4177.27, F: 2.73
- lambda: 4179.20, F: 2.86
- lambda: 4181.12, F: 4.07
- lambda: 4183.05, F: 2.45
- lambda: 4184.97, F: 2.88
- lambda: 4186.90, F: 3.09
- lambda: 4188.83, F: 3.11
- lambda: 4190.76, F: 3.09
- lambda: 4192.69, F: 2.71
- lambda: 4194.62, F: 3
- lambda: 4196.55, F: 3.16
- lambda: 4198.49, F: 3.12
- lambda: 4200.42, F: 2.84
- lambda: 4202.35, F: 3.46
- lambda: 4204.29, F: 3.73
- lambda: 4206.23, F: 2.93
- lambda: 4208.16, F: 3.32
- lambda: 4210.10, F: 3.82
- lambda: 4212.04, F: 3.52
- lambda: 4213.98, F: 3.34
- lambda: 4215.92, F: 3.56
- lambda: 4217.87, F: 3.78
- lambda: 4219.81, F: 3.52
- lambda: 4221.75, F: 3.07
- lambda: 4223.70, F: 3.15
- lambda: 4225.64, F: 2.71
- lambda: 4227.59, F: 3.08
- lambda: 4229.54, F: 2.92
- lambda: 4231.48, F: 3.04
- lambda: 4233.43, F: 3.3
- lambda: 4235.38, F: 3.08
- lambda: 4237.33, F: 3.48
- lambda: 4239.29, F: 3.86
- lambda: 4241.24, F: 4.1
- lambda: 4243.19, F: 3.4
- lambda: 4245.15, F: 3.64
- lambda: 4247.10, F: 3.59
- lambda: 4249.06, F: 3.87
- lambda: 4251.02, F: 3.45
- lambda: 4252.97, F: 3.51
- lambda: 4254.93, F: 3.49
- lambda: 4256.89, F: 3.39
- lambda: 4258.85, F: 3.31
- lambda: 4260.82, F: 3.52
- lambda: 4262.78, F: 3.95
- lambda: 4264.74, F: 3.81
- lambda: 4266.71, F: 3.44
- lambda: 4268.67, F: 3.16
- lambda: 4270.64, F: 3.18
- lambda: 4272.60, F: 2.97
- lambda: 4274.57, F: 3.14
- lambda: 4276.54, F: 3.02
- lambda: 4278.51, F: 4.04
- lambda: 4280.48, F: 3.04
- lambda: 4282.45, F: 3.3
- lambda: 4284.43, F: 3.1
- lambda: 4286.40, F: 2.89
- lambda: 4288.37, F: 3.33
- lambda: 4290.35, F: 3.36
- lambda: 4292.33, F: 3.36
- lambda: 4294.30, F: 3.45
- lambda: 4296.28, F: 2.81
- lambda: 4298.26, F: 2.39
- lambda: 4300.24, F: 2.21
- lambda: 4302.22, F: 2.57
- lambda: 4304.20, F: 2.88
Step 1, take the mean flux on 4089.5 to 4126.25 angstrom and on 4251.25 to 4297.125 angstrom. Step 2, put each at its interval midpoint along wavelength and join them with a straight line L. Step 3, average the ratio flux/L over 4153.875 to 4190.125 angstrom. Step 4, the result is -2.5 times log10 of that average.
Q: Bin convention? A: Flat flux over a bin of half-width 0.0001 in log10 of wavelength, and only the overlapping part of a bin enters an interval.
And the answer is 0.05 mag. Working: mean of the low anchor 3.11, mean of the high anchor 3.33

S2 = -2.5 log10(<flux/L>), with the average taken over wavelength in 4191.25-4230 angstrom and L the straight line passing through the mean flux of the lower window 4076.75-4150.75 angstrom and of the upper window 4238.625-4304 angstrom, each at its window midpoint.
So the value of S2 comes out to -0.01 mag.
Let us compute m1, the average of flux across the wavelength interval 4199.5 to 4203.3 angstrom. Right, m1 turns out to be 3.16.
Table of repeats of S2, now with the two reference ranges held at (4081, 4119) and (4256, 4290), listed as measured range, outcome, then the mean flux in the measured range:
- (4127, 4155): 0.129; 2.84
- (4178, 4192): 0.062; 3.07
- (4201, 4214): -0.055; 3.44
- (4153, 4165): 0.005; 3.2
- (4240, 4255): -0.107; 3.65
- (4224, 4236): 0.089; 3.03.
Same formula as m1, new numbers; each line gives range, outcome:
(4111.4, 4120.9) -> 3.14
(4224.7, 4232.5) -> 2.94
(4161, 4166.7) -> 3.65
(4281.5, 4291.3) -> 3.19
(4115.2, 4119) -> 2.86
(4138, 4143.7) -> 2.94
